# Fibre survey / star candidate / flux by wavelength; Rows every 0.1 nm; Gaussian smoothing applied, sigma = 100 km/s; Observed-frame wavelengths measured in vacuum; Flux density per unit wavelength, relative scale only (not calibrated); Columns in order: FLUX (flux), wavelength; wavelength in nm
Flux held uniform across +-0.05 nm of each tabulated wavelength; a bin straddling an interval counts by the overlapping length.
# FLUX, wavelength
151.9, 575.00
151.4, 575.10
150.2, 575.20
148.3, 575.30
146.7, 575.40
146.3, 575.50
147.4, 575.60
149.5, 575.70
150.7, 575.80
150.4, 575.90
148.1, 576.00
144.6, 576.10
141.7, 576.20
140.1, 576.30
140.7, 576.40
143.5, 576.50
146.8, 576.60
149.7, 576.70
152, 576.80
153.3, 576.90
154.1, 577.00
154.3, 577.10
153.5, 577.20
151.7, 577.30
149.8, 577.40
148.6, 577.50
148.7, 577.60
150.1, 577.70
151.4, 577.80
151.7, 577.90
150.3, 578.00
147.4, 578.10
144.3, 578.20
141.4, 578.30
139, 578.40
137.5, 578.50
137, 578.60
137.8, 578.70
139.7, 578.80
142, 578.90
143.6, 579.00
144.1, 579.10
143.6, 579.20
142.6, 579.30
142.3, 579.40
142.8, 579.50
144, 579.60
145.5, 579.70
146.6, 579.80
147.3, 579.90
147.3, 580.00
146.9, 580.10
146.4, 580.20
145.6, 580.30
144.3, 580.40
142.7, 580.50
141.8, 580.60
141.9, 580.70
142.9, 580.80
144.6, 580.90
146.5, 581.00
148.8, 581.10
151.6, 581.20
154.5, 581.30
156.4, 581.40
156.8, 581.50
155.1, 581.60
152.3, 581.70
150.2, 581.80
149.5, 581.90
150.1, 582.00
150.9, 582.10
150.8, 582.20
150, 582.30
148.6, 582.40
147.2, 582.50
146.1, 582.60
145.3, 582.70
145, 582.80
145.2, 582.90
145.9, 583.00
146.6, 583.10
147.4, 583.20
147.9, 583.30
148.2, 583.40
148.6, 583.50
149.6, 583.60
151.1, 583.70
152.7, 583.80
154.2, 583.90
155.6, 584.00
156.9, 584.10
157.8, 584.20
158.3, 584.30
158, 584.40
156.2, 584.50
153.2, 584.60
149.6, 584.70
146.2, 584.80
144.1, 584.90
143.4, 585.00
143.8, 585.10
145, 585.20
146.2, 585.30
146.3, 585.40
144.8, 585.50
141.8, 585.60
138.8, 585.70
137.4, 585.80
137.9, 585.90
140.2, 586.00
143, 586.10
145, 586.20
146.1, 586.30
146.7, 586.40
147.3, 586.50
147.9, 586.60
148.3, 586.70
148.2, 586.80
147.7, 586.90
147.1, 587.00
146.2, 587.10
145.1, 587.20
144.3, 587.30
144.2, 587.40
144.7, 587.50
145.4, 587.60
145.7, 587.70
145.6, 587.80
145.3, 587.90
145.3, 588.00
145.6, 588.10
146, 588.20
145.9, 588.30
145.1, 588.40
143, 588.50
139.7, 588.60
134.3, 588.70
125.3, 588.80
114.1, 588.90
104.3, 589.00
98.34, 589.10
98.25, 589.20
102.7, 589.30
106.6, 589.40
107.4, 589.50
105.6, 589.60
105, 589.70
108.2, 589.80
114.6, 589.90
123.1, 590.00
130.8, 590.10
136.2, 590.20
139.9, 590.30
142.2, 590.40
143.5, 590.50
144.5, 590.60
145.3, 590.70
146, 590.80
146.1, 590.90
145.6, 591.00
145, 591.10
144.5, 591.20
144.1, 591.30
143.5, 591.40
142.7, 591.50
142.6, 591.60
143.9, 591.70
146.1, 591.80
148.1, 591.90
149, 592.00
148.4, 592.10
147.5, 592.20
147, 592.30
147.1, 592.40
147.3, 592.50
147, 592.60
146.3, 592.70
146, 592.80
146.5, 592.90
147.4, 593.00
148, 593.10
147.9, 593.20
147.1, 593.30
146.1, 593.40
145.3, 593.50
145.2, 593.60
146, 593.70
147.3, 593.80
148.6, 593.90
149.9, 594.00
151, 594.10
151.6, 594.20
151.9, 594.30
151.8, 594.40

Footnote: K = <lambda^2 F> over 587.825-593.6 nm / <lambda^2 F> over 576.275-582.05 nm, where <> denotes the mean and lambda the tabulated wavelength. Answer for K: 0.97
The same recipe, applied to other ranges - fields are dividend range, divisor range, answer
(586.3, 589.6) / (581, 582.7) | 0.92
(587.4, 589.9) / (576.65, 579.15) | 0.90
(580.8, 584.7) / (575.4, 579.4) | 1.05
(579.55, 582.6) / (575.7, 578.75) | 1.02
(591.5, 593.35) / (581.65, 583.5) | 1.02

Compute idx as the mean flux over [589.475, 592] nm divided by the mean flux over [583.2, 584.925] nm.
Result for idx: 0.89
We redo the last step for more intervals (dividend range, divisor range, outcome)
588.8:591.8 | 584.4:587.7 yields 0.88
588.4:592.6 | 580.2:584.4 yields 0.89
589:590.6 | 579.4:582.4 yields 0.80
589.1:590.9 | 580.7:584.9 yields 0.82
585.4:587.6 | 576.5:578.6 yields 0.97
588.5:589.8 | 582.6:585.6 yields 0.76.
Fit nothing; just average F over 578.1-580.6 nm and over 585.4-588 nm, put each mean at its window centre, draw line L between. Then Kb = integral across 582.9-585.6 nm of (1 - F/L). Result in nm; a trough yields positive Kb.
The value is -0.10 nm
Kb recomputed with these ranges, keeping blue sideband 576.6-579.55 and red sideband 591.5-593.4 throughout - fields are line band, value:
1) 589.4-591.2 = 0.19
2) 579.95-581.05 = 0.01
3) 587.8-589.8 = 0.31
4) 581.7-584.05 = -0.04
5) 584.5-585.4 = 0.00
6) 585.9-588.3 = 0.02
